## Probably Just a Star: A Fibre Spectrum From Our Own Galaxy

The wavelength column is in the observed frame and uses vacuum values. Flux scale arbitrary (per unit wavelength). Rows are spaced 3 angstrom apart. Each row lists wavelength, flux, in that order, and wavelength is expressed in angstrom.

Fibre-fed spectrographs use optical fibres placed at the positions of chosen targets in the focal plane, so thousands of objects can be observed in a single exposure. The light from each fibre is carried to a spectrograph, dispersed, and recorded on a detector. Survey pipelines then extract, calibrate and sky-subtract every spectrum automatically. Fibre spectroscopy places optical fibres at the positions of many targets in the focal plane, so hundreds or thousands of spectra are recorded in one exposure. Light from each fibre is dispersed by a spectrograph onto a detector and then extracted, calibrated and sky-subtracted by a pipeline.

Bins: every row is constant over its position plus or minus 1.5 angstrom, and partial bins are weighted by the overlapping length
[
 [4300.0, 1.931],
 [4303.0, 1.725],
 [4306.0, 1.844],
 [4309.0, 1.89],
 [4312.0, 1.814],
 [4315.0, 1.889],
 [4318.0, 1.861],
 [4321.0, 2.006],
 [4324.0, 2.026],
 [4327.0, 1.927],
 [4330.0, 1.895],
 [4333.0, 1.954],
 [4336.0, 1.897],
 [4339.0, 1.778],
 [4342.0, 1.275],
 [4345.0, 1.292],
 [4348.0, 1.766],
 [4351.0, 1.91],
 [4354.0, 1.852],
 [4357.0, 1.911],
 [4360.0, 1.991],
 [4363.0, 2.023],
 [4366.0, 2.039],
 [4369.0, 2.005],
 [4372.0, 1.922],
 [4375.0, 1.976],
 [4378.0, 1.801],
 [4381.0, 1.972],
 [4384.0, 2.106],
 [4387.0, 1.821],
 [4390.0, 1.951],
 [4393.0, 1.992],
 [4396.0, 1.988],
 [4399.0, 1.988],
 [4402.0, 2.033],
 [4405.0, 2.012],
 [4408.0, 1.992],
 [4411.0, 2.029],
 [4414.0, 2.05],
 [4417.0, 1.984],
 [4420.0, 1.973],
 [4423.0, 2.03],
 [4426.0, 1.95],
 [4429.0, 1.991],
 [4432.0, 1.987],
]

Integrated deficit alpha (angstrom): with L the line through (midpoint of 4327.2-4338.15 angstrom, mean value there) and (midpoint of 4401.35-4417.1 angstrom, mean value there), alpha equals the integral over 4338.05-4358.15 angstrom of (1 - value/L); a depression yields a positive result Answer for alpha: 2.6 angstrom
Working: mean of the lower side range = 1.91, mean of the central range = 1.68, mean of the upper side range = 2.02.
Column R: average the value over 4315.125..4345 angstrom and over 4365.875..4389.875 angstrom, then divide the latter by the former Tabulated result 1.1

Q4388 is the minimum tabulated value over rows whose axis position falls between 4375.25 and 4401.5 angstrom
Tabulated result 1.801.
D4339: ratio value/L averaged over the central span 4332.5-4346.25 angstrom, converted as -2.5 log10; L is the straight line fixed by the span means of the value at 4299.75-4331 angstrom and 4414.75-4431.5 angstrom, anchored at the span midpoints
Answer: 0.18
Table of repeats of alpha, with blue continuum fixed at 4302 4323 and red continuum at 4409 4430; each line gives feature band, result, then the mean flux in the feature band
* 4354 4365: -0.2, 1.96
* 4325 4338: -0.2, 1.92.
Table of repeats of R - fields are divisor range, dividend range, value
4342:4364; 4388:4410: 1.12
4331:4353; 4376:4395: 1.14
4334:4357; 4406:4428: 1.18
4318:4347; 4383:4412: 1.11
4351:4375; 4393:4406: 1.02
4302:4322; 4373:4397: 1.05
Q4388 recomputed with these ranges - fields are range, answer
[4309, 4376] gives 1.275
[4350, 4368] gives 1.852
